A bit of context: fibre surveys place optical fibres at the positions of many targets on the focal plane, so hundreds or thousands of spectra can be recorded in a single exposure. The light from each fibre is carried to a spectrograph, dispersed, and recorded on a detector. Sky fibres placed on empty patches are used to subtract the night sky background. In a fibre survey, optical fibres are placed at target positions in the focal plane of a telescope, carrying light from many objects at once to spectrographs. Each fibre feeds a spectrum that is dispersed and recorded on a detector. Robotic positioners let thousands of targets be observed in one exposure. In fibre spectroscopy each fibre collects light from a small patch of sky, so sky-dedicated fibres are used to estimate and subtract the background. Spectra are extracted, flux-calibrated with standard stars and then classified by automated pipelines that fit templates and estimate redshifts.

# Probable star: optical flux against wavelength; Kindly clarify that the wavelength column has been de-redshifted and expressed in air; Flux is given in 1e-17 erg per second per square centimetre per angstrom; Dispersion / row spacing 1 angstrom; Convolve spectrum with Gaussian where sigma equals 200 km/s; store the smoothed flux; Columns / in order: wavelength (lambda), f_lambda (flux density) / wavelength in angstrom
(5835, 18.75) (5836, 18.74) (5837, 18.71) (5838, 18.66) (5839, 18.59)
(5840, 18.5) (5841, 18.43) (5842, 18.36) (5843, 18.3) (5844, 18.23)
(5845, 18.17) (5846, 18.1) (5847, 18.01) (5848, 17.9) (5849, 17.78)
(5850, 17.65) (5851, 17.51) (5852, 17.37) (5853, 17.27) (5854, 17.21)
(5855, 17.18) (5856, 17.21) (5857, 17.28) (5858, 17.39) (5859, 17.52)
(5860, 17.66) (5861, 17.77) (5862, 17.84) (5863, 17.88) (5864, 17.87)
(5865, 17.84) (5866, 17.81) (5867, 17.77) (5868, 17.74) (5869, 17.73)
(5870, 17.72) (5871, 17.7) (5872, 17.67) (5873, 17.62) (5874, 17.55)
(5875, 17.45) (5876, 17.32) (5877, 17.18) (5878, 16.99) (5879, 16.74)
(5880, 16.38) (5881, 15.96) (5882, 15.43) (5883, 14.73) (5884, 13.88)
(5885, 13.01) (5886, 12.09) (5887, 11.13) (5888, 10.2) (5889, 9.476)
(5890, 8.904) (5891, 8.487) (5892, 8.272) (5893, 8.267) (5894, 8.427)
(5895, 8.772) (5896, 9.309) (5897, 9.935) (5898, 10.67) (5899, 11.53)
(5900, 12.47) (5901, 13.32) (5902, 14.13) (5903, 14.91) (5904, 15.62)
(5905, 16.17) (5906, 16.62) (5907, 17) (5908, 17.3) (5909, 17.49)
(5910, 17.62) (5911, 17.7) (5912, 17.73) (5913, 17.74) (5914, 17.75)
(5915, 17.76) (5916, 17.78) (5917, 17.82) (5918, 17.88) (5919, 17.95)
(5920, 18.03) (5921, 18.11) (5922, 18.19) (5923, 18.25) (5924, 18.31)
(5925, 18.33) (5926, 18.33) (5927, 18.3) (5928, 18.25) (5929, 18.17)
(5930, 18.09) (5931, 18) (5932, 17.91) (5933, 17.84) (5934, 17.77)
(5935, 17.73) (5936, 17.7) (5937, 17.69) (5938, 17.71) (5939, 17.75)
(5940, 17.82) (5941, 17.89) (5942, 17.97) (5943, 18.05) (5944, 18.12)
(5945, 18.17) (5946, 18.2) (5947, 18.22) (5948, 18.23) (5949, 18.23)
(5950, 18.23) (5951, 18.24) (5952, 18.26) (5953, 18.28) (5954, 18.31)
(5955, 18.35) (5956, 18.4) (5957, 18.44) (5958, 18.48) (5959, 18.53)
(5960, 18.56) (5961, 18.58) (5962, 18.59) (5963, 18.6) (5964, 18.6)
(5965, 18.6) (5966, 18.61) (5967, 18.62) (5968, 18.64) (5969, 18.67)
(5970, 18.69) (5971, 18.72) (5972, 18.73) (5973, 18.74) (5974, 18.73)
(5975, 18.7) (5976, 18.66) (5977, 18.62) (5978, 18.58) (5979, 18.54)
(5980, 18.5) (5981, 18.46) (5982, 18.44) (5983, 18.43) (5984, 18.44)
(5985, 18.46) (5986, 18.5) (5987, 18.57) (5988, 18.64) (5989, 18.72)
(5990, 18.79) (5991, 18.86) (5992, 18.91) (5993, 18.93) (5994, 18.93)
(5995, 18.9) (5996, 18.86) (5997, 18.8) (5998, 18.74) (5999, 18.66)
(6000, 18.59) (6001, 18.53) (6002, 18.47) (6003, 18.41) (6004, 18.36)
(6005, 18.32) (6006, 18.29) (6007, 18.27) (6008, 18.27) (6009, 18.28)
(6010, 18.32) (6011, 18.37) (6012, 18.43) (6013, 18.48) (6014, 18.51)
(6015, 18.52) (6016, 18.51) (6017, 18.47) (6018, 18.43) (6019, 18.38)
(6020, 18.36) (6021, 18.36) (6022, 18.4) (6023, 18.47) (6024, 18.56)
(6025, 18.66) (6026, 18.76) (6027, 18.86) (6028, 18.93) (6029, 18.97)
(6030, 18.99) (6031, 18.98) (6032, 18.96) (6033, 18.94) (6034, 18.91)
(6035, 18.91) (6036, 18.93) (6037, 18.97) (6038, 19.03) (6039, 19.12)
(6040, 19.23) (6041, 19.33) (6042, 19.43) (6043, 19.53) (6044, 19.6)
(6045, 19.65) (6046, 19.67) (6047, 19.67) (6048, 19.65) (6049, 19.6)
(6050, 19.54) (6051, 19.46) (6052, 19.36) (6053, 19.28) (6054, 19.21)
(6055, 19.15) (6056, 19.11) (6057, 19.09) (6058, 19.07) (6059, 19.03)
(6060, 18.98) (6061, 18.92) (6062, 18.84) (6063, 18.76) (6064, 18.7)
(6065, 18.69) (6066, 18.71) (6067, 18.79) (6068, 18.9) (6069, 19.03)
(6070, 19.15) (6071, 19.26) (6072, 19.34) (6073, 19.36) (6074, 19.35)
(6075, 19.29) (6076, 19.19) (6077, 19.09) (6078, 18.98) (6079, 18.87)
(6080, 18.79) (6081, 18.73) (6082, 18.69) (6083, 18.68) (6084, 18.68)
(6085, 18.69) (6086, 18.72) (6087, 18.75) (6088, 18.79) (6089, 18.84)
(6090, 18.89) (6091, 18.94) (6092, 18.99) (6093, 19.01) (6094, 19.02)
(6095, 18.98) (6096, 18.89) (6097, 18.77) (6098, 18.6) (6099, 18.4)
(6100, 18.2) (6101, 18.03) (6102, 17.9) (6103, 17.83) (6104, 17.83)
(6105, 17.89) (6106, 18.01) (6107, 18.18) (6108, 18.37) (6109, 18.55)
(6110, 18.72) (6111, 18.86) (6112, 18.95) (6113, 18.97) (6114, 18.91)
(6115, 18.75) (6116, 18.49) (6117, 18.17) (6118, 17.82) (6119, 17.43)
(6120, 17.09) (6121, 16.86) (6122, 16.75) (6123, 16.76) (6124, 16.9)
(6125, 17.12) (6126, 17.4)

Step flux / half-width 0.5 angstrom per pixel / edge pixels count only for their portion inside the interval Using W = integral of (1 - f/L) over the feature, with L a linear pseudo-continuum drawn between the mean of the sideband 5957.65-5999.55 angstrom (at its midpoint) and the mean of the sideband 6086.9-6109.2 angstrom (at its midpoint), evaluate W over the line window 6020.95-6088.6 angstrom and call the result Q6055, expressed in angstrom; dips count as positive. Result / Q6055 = -1.7 angstrom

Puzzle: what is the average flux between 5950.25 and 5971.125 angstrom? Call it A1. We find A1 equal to 18.5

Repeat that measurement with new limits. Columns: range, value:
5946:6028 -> 18.5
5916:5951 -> 18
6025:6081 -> 19.1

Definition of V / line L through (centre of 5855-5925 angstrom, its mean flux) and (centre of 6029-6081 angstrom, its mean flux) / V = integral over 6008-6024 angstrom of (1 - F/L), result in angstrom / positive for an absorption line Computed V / -0.1 angstrom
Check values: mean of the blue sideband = 15.5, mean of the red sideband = 19.1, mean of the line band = 18.4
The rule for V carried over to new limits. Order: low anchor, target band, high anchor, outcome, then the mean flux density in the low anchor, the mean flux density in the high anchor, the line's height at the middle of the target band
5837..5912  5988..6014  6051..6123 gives -1.66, 15.7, 18.7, 17.5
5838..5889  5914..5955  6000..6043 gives -0.80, 16.9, 18.7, 17.7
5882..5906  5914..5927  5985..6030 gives -4.69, 11.7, 18.6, 13.3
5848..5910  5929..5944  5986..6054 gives -1.09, 15.2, 18.8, 16.7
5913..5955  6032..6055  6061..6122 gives -1.08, 18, 18.6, 18.4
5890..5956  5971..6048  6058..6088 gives -3.82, 16.4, 18.9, 17.9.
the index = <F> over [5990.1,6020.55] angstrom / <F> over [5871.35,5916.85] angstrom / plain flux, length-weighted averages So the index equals 1.3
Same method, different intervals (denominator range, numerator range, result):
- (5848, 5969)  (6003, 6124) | 1.13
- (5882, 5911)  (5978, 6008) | 1.47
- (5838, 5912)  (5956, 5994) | 1.19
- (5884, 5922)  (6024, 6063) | 1.36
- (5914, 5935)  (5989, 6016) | 1.03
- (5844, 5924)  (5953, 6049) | 1.18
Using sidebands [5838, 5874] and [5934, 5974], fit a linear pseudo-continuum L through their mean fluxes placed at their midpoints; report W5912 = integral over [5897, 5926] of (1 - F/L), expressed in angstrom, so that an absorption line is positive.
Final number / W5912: 2.56 angstrom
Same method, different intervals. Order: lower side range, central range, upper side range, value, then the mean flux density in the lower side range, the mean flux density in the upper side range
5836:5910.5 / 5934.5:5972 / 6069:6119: -3.35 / 15.7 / 18.7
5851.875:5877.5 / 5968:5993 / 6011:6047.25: -0.20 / 17.6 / 18.9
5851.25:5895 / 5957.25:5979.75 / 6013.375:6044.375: -1.44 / 15.4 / 18.8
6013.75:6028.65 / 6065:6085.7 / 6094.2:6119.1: -0.57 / 18.6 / 18.4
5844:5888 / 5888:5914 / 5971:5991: 6.38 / 16.9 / 18.6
